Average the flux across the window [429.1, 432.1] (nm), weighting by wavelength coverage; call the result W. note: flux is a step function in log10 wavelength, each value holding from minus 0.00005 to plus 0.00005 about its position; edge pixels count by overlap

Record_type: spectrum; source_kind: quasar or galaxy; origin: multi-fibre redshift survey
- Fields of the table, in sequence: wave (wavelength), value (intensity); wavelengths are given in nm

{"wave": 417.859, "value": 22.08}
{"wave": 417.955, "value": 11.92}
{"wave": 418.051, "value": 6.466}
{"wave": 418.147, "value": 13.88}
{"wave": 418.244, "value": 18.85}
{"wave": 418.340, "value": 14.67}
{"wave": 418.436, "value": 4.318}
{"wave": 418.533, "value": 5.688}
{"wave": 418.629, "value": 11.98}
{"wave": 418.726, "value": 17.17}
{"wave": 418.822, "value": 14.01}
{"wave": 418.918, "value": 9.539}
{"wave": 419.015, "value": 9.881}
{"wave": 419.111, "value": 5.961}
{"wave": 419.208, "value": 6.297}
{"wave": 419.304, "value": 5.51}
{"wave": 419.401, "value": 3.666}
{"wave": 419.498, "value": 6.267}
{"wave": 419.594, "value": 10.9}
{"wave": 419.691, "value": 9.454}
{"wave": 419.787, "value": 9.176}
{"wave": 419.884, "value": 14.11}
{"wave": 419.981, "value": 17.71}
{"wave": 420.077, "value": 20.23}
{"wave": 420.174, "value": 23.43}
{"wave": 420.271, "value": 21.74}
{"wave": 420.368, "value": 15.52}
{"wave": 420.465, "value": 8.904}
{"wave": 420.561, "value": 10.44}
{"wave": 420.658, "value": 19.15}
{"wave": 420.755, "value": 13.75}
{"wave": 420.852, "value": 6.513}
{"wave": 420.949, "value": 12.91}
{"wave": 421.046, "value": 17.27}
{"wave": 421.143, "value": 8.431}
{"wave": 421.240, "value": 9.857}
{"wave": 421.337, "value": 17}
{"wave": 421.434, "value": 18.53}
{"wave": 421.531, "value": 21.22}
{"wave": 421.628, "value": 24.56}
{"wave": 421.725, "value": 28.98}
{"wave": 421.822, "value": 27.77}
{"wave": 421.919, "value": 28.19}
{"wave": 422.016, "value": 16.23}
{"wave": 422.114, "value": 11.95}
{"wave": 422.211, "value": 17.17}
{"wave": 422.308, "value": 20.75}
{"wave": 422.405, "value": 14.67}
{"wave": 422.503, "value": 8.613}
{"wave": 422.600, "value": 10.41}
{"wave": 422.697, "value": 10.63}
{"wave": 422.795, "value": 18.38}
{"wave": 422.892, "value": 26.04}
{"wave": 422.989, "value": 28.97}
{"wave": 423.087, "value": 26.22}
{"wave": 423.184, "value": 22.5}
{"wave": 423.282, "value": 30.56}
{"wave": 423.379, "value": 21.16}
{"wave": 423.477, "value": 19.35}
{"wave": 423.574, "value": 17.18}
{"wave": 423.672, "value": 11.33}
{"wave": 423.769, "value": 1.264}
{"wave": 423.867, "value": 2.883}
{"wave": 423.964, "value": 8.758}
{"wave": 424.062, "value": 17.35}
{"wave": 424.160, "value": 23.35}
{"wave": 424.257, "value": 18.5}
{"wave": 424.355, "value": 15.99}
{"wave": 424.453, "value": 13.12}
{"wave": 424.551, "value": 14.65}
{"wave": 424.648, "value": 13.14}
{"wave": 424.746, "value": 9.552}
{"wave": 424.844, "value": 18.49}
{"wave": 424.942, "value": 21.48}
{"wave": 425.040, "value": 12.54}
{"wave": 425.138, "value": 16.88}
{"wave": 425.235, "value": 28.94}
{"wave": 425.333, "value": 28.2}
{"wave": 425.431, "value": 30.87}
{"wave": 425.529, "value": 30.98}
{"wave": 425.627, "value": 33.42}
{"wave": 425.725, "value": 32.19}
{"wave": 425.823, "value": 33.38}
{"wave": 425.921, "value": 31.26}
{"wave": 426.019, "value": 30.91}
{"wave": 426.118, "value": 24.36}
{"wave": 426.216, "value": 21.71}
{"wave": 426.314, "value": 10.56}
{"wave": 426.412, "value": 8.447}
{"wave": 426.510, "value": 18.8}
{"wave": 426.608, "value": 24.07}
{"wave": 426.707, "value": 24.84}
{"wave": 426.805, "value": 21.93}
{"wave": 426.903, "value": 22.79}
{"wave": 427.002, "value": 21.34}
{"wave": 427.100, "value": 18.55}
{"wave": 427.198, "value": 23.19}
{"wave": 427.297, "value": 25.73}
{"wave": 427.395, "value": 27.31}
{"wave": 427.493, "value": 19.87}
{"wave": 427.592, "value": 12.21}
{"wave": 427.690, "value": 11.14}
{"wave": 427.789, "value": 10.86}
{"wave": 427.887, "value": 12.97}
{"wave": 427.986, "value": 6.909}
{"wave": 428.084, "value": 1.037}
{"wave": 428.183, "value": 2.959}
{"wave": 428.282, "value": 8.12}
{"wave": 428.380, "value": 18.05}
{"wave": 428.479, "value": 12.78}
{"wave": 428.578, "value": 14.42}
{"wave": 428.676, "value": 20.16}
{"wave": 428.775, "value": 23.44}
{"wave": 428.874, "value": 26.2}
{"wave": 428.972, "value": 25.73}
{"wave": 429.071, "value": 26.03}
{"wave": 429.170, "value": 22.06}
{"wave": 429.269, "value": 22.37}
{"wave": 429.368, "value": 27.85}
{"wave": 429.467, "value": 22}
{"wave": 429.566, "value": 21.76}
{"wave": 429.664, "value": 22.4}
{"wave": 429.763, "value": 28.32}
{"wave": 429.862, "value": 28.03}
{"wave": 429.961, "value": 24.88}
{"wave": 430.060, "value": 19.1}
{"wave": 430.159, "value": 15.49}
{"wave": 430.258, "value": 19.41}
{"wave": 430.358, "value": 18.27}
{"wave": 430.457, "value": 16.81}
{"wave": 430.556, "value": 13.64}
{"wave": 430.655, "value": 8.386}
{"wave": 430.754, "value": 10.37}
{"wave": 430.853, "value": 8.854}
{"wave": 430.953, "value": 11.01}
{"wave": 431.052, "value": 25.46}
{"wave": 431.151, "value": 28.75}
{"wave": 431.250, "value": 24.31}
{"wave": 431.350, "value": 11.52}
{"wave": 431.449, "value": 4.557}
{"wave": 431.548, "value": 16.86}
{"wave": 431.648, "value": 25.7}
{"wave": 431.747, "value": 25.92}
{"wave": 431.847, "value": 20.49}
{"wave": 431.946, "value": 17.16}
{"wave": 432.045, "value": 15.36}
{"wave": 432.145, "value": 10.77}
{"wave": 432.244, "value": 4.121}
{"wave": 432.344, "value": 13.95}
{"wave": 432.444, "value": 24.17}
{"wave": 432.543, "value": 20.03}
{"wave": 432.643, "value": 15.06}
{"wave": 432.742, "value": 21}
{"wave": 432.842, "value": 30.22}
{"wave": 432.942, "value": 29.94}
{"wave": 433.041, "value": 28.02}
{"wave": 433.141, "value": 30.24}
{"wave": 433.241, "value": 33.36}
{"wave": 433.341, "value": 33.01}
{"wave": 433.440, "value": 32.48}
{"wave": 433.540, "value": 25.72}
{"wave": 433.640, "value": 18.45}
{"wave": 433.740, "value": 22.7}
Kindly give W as 19.3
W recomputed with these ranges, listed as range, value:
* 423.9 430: 20.1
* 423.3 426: 19.8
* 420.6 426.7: 19.1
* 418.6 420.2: 11.3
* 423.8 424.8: 13.5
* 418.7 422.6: 14.5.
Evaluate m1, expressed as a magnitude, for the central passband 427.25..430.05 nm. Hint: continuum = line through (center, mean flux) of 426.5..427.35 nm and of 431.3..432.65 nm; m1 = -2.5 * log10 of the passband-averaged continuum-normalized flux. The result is 0.07 mag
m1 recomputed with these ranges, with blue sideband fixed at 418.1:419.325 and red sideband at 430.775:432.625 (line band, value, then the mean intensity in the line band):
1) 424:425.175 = -0.19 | 16.2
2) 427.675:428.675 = 0.42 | 10.4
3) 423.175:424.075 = -0.14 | 14.8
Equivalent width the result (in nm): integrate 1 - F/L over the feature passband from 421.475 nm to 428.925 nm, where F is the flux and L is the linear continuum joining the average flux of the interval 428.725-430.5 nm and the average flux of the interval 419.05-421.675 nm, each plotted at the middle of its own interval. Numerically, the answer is -0.469 nm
